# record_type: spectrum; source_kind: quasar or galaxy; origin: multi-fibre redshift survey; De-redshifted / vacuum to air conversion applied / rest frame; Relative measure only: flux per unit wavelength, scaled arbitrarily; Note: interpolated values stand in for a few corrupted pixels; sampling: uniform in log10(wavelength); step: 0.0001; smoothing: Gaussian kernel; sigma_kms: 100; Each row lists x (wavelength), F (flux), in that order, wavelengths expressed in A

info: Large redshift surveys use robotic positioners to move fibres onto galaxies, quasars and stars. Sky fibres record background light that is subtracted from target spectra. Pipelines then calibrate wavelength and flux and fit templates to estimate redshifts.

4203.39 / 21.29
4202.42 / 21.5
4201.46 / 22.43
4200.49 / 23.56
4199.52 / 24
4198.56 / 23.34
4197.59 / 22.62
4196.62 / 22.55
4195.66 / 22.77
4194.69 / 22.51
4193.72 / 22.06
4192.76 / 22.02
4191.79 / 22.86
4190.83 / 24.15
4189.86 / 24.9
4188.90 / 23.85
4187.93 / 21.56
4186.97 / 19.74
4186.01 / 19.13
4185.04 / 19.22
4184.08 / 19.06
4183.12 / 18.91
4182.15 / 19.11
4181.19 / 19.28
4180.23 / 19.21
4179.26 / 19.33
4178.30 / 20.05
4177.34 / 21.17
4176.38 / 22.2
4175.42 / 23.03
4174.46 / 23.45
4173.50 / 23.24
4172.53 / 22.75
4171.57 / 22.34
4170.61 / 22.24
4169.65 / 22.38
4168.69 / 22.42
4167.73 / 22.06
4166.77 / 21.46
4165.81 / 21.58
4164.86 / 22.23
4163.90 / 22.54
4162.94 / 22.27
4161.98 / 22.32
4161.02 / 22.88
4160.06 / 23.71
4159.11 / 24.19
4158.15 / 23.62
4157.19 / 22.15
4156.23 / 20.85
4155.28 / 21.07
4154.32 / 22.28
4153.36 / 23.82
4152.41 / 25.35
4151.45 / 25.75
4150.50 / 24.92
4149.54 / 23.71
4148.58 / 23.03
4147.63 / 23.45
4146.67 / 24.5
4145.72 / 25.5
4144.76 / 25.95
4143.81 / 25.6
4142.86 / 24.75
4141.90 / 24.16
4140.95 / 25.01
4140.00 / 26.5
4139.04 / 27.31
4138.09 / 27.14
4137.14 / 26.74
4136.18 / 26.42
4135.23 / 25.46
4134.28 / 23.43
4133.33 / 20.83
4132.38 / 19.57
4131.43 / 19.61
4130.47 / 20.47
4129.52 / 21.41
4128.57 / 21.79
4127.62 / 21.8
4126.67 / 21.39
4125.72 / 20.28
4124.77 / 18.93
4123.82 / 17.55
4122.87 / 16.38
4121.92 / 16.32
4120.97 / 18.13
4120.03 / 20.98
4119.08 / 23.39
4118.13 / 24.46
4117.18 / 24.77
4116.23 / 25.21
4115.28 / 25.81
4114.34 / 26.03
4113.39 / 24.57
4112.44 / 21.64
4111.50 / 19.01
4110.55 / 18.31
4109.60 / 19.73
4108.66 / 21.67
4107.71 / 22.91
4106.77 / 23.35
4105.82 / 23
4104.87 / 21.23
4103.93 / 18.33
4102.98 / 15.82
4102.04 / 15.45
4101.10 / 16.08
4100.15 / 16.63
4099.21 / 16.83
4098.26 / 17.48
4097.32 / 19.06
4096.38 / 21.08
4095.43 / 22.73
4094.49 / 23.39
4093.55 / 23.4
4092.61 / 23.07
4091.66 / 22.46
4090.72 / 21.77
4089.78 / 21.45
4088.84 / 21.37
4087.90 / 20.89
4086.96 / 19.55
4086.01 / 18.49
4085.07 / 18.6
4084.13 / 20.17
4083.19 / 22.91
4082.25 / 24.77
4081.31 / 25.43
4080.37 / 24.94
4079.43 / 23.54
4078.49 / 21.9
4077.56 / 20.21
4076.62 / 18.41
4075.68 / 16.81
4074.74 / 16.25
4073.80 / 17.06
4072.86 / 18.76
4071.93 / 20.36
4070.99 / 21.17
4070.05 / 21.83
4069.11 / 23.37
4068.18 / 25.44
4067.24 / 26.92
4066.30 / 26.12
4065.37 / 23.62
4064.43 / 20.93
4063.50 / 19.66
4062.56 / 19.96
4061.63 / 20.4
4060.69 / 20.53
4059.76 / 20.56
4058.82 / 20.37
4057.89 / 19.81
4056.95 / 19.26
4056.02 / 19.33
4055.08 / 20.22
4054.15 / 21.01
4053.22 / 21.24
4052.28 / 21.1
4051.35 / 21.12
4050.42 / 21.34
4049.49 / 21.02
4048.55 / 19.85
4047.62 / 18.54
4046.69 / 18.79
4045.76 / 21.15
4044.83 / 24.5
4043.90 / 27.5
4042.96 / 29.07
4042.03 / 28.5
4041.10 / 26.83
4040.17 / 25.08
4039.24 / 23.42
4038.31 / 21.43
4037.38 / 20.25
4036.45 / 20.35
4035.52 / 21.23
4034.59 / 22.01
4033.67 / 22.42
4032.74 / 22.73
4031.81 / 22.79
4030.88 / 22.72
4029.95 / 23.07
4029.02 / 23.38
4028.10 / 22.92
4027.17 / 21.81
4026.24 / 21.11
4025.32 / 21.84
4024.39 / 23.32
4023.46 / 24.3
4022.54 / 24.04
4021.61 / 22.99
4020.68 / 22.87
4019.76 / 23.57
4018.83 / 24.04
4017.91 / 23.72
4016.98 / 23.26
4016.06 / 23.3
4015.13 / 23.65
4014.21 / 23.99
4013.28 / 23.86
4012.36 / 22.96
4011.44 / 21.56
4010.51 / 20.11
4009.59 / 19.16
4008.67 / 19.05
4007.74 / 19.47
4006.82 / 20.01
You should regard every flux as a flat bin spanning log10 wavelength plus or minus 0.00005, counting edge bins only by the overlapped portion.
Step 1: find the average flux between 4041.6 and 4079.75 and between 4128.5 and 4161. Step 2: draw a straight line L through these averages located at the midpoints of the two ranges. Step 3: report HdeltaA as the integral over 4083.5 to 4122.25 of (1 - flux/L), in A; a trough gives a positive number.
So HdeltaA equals 3.0 A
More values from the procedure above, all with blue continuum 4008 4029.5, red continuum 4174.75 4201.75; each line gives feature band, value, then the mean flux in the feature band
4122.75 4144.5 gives -0.9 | 22.9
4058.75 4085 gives 1.0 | 21.5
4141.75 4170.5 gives -2.0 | 23.3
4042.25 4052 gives 0.0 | 22.4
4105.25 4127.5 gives 0.6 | 21.5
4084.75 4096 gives 0.4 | 21.5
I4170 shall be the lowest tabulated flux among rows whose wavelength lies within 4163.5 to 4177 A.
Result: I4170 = 21.46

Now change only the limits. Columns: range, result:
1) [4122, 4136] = 16.38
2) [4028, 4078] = 16.25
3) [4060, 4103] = 15.45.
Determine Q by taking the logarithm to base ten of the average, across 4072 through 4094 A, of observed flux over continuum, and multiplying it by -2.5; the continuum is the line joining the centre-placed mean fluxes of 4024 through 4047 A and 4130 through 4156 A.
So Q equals 0.129 mag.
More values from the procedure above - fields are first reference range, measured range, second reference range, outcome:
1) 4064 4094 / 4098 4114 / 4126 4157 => 0.151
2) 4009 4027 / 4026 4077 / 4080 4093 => 0.028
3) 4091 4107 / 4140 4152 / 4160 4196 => -0.180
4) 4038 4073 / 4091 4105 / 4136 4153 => 0.207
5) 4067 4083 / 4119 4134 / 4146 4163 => 0.145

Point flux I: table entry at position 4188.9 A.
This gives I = 23.85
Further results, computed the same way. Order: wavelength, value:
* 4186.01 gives 19.13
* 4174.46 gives 23.45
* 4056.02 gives 19.33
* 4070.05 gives 21.83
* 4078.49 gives 21.9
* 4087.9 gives 20.89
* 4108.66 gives 21.67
